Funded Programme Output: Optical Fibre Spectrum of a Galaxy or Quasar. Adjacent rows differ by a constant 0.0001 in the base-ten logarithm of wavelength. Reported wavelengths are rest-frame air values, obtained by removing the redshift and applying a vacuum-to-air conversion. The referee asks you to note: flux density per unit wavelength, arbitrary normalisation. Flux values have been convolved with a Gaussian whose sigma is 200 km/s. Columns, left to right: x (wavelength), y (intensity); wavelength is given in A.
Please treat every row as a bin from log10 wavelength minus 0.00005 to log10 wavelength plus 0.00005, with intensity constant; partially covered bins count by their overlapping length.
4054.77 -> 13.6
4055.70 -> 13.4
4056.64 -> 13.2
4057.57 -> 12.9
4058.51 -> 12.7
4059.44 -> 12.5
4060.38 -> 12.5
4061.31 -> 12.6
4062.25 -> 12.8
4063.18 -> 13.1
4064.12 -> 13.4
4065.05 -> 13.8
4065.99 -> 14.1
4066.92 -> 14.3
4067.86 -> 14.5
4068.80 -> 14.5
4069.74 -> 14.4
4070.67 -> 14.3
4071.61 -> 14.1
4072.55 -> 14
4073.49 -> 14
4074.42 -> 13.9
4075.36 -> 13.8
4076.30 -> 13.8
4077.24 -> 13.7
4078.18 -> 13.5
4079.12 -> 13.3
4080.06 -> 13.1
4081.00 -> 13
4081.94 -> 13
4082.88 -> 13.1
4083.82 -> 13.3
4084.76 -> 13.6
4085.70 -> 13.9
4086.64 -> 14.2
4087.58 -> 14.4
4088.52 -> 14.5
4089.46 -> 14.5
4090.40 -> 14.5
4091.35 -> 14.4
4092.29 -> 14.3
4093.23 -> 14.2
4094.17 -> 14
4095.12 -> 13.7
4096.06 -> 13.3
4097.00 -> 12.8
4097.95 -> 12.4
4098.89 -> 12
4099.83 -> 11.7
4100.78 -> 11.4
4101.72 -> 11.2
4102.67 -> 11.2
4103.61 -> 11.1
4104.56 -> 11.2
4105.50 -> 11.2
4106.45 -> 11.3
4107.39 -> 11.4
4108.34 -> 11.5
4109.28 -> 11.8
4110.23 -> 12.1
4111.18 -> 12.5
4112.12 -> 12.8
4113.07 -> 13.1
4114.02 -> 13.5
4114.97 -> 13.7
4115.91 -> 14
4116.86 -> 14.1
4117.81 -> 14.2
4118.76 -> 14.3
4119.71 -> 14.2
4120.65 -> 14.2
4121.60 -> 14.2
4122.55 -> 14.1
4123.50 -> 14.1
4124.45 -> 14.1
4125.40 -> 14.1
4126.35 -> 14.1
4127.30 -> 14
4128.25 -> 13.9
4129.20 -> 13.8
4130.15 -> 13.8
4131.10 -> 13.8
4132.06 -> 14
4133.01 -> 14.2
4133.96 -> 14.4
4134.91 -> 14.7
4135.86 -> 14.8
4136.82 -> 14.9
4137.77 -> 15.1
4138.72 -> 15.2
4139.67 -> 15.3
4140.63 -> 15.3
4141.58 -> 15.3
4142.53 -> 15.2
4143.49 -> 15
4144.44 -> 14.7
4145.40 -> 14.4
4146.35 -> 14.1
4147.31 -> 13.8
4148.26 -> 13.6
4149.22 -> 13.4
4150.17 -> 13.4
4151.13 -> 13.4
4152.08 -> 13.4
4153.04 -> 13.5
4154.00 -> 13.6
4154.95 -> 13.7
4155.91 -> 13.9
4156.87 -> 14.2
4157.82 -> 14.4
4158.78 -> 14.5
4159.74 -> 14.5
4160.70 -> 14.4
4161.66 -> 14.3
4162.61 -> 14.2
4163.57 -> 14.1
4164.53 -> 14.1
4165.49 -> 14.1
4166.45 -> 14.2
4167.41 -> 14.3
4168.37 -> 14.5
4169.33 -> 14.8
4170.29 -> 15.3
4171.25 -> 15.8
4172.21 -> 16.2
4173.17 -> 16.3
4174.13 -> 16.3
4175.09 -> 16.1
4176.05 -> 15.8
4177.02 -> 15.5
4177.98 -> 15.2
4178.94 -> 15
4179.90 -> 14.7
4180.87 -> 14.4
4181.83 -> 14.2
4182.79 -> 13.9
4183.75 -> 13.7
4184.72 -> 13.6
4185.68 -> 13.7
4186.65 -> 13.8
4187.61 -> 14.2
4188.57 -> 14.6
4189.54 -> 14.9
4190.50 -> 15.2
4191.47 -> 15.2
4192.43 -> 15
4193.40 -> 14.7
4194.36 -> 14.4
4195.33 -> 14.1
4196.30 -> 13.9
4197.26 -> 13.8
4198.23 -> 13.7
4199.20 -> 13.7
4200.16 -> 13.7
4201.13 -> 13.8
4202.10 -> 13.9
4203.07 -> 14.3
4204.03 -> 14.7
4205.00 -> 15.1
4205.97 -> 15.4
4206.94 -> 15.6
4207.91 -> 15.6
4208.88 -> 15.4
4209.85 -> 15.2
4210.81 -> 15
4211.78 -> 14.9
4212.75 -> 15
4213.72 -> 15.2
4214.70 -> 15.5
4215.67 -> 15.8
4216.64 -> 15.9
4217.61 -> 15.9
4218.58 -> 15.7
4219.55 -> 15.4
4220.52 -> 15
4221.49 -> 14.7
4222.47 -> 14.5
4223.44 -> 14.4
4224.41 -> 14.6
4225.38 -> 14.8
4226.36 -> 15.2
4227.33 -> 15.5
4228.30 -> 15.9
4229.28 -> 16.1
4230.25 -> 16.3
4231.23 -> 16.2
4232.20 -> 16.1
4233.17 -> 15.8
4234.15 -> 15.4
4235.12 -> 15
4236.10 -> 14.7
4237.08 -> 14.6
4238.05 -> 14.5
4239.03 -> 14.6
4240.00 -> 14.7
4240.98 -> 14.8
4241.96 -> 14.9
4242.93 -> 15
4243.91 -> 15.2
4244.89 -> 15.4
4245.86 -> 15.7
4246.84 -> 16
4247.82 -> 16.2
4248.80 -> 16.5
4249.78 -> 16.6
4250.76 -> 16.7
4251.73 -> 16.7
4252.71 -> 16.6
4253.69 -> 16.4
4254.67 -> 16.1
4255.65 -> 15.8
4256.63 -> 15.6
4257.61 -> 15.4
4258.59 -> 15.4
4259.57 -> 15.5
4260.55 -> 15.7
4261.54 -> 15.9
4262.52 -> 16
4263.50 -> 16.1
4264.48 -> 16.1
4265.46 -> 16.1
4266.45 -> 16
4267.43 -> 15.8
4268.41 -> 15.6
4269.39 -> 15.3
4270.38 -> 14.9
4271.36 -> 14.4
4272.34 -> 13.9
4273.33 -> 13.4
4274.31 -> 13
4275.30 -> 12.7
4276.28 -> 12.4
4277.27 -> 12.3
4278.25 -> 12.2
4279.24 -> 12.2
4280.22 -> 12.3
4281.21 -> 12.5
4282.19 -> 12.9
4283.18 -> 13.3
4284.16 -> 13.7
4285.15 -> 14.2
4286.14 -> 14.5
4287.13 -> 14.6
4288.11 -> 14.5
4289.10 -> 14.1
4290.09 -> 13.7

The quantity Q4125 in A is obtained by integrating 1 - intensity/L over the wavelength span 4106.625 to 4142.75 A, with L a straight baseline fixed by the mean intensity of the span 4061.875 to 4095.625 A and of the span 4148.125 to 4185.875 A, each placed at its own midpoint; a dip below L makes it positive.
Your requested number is 0.69 A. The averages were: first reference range 13.9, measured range 13.9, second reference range 14.5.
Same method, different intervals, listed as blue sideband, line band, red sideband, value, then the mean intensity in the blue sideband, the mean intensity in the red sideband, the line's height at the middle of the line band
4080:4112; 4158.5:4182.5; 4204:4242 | -1.12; 12.8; 15.2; 14.2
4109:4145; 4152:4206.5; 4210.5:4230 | 0.94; 14.1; 15.3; 14.8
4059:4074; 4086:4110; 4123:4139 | 2.14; 13.7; 14.3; 14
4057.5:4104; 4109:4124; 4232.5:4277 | 0.22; 13.4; 15.3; 13.8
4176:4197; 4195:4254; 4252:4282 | -2.45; 14.5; 14.7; 14.6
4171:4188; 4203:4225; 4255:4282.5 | -0.65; 14.9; 14.5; 14.7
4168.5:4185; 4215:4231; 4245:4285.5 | -0.40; 15.1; 14.9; 15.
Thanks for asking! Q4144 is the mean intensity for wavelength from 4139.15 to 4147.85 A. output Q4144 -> 14.8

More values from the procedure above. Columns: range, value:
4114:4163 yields 14.2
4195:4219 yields 14.8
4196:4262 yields 15.3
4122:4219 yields 14.6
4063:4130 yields 13.4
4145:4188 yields 14.4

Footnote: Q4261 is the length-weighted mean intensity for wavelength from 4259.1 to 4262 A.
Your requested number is 15.7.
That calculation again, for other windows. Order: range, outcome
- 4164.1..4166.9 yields 14.1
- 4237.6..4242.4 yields 14.7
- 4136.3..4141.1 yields 15.1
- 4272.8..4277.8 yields 12.8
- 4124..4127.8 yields 14.1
